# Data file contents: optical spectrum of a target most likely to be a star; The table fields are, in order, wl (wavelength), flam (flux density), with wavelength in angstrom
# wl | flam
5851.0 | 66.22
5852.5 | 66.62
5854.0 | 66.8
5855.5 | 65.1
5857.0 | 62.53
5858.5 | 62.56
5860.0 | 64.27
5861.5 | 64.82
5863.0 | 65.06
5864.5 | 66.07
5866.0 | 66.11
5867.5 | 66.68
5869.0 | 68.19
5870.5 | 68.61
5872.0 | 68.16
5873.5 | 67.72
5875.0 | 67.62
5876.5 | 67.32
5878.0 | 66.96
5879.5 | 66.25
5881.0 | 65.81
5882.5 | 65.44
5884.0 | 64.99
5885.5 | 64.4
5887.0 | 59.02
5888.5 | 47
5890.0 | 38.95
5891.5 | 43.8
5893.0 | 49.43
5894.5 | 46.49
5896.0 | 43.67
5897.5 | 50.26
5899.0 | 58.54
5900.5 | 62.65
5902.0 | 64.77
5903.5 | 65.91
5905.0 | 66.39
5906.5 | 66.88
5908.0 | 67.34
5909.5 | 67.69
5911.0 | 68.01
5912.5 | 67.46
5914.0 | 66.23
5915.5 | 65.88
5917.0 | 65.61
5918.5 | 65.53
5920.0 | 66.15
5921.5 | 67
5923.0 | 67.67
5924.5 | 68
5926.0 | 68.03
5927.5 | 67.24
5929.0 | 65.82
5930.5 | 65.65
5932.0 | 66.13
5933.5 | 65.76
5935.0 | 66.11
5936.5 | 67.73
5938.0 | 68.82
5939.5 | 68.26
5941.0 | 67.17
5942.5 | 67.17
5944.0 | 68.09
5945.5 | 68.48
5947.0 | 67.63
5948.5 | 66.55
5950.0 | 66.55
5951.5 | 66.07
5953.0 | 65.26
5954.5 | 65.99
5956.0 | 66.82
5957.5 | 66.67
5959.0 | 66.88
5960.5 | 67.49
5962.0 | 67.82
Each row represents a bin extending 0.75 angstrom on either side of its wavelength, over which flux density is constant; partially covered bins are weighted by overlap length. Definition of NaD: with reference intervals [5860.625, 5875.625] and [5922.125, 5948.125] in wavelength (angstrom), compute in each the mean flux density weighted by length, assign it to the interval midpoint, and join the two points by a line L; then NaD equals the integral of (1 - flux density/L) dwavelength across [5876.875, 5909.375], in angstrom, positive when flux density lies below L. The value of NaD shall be 4.08 angstrom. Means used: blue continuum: 66.9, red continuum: 67.3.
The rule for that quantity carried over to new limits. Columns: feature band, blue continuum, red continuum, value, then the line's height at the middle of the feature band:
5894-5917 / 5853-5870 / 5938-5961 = 1.4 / 66.2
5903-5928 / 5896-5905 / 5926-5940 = -1.6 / 62.9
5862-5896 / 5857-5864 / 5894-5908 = 0.5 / 61.8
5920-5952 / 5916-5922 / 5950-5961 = -0.4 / 66.2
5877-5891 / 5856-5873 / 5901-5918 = 1.3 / 66.1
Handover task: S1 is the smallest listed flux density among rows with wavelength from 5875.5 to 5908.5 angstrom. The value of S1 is 38.95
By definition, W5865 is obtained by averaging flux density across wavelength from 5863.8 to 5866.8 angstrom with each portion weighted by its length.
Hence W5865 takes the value 66.1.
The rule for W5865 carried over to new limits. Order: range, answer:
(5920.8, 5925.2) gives 67.6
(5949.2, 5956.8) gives 66.1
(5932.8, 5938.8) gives 67.1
